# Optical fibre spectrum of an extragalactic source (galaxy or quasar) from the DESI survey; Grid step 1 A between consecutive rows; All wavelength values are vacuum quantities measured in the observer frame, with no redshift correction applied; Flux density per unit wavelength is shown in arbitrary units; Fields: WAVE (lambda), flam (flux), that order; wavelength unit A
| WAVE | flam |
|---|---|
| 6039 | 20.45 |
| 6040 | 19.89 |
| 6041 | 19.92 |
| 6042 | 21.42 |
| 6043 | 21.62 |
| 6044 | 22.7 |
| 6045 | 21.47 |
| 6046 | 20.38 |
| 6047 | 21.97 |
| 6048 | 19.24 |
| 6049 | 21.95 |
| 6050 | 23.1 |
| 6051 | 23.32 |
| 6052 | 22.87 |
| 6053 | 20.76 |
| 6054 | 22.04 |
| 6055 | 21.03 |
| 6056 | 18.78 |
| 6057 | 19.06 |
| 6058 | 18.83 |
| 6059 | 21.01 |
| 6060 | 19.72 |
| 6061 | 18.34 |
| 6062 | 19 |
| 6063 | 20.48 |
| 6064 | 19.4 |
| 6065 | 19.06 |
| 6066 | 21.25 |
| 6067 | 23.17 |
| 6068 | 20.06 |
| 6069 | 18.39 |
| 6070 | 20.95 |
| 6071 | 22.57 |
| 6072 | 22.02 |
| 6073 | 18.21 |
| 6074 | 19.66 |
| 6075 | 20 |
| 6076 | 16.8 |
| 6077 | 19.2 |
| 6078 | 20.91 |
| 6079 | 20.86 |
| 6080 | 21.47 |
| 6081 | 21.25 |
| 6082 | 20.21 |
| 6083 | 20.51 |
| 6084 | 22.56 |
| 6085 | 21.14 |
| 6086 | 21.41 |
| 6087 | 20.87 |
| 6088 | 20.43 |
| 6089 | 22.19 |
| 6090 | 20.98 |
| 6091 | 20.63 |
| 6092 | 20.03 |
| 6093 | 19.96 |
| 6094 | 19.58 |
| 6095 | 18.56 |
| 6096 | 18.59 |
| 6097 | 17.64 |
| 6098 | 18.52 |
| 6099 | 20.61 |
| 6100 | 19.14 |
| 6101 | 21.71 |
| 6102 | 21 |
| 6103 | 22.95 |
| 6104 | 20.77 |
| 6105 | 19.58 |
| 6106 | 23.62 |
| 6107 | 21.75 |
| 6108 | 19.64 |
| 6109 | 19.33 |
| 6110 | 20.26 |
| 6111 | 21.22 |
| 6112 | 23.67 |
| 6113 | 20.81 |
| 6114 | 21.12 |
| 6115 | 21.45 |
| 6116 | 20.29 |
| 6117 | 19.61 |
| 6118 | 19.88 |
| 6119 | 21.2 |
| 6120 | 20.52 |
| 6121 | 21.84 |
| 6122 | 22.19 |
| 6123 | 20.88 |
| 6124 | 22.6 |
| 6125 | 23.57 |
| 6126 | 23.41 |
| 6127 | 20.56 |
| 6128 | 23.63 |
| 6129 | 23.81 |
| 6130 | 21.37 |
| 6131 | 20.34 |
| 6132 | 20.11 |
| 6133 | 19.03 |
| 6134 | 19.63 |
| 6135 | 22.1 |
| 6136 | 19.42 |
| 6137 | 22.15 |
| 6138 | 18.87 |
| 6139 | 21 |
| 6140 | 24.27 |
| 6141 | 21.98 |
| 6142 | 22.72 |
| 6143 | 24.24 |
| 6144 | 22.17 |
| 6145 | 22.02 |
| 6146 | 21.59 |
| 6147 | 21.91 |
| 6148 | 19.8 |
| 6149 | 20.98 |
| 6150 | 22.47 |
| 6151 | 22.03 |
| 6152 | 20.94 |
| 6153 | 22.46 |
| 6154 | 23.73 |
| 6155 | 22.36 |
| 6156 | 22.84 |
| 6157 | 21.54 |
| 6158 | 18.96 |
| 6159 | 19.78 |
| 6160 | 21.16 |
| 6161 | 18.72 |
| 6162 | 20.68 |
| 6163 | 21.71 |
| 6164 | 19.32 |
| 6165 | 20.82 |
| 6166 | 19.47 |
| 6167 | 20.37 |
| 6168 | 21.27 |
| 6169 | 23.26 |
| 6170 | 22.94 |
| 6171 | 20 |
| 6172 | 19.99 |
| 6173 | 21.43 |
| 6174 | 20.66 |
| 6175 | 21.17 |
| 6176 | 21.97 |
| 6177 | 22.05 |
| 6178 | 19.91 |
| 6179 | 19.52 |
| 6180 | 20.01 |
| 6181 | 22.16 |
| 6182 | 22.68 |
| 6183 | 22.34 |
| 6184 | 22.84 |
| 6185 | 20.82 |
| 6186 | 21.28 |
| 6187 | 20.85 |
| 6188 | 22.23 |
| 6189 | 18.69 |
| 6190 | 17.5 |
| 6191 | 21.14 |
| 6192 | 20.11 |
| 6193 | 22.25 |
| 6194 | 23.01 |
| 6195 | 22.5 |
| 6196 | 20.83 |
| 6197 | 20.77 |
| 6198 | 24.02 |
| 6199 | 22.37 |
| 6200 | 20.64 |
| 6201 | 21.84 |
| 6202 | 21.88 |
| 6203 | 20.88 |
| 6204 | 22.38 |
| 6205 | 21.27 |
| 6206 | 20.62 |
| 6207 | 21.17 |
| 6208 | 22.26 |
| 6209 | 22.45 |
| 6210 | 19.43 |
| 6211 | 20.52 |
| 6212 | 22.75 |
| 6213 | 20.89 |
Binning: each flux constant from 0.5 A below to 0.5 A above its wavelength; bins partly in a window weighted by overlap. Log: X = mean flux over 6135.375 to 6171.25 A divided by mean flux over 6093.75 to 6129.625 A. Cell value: 1.02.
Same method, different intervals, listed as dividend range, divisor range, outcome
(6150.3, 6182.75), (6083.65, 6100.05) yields 1.05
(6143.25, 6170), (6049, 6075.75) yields 1.04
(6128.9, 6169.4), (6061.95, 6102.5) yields 1.05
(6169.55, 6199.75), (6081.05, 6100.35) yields 1.05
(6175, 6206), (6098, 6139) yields 1.01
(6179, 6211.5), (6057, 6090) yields 1.05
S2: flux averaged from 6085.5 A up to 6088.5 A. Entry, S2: 20.9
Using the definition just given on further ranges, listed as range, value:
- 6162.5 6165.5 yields 20.6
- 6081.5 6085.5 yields 21.1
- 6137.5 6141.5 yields 21.5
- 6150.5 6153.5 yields 21.8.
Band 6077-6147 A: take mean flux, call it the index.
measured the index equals 21.1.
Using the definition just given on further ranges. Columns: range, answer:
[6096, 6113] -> 20.7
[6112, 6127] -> 21.4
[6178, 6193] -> 20.9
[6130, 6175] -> 21.2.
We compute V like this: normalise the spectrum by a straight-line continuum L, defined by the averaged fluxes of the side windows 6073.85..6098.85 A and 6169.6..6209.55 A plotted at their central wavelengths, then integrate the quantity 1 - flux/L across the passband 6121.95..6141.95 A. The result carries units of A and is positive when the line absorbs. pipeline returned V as -0.8 A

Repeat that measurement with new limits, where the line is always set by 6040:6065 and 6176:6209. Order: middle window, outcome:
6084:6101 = 0.6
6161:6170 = 0.2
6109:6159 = -1.0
